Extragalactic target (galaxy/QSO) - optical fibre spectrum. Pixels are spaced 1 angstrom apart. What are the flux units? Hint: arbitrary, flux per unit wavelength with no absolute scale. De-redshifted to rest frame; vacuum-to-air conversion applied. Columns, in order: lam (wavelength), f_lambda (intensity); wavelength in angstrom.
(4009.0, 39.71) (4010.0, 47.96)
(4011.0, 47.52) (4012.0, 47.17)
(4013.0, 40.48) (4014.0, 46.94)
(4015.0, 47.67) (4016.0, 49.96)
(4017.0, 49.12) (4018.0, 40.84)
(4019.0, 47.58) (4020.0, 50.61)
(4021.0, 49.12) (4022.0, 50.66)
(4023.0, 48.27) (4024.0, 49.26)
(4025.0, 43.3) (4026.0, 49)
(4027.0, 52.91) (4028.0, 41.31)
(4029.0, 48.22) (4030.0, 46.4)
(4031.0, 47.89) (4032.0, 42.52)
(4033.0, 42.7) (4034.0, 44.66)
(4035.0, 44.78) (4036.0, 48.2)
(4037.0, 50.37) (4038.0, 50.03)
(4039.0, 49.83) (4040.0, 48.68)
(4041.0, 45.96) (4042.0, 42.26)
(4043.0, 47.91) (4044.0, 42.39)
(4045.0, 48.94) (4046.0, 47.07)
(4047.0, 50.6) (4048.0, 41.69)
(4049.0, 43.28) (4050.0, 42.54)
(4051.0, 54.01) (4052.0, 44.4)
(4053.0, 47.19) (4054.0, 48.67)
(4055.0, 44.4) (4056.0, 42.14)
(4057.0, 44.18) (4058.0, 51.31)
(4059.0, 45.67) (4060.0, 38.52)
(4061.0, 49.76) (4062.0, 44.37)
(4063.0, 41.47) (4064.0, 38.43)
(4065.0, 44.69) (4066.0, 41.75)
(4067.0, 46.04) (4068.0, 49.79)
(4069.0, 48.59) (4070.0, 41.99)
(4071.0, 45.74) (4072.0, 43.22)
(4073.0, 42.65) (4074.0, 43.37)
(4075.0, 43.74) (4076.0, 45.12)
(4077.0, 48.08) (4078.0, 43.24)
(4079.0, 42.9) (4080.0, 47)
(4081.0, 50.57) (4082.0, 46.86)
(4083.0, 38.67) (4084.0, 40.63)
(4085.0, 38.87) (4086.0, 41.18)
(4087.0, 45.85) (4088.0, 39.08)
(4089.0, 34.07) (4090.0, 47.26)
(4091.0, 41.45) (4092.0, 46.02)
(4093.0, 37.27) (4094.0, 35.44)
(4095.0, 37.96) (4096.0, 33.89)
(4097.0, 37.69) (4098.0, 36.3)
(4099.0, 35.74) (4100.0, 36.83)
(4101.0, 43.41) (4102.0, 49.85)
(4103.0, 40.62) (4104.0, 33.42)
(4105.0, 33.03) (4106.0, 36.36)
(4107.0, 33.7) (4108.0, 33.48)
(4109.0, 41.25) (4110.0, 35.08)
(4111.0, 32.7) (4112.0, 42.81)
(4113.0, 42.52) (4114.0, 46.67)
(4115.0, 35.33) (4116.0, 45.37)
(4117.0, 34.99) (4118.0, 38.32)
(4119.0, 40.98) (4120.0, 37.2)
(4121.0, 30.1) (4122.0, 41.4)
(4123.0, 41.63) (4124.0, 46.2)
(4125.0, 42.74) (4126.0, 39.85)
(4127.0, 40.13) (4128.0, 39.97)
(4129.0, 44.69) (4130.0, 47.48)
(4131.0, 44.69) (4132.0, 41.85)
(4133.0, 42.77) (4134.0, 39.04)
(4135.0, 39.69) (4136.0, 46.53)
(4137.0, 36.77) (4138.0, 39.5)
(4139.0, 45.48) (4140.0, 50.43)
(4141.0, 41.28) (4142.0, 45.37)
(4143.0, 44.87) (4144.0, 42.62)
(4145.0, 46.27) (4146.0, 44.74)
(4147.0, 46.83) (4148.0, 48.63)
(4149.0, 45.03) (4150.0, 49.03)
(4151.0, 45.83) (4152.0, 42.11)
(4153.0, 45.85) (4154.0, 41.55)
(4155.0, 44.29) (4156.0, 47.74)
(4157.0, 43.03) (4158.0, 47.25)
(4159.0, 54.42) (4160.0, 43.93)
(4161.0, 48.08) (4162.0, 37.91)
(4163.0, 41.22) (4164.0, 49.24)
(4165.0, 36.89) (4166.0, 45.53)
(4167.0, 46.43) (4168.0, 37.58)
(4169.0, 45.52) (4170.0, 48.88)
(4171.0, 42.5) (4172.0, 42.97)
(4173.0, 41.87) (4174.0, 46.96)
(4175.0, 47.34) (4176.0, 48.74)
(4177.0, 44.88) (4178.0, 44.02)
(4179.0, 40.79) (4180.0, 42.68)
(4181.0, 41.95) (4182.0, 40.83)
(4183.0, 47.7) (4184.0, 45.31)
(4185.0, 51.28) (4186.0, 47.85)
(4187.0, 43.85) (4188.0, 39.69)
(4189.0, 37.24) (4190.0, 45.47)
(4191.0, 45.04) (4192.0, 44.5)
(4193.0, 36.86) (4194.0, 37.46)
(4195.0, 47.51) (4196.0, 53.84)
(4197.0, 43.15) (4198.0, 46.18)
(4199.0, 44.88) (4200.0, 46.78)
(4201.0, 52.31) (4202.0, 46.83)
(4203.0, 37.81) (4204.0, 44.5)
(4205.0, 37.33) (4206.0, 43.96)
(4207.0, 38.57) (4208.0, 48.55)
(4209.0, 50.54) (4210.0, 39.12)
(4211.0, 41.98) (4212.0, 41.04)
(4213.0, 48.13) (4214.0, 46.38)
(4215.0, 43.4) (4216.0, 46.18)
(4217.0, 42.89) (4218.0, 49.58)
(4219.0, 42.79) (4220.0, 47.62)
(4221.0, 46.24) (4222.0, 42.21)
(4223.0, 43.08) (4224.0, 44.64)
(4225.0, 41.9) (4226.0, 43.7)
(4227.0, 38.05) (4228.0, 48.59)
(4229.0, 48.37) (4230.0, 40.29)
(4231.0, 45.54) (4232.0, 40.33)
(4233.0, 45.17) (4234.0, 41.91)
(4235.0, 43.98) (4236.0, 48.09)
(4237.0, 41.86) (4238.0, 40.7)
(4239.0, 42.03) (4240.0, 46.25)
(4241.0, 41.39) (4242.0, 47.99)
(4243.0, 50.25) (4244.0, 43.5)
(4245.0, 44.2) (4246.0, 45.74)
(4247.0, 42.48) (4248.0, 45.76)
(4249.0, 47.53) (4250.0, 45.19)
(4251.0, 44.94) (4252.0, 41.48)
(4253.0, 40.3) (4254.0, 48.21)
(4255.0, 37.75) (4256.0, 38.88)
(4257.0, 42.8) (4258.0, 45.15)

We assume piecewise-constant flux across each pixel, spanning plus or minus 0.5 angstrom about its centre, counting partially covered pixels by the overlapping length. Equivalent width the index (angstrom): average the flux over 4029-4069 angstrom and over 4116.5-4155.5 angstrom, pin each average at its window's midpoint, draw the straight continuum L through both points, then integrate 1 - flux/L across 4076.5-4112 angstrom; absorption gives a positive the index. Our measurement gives 3.5 angstrom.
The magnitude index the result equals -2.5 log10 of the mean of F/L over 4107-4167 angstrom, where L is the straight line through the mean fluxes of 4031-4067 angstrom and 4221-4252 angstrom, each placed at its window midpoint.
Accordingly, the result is 0.06 mag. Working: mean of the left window 45.6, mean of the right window 44.2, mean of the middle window 42.6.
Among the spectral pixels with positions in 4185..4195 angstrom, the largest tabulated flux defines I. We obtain 51.28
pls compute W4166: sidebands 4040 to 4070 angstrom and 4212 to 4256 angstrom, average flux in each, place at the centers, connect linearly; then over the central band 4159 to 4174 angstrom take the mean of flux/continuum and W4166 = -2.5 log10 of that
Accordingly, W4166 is 0.02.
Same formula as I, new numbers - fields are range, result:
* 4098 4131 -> 49.85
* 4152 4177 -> 54.42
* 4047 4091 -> 54.01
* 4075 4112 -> 50.57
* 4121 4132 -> 47.48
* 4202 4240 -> 50.54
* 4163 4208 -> 53.84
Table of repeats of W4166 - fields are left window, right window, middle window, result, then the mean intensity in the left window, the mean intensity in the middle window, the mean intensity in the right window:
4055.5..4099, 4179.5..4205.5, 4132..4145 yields 0.01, 42.8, 43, 44.2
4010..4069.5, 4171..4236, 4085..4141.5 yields 0.14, 46.4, 40.1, 44.3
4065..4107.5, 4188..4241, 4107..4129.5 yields 0.07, 41.6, 39.6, 44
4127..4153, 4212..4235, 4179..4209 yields 0.00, 44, 44.2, 44.3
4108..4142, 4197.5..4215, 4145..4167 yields -0.07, 41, 45.2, 44.4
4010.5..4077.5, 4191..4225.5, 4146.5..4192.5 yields 0.00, 46.1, 44.7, 44.4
